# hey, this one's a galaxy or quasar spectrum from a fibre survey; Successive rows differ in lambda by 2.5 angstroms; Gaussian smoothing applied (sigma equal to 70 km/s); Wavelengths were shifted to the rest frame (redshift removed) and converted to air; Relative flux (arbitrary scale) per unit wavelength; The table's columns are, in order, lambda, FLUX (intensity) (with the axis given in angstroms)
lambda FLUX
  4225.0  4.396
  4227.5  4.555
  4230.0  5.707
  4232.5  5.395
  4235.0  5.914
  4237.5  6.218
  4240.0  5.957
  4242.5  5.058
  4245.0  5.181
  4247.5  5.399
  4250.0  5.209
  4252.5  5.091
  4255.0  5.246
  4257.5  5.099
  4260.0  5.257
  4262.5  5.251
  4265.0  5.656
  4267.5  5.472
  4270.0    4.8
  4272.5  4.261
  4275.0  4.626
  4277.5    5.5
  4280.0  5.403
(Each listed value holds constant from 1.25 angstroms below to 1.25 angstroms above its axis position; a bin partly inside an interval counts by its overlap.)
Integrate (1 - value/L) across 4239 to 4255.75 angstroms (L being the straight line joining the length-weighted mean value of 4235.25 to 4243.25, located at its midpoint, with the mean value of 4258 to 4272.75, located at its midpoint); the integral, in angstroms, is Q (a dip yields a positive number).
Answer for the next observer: 0.93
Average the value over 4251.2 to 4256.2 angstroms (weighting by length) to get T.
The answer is 5.17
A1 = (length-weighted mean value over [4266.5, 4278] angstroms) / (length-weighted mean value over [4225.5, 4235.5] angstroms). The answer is 0.9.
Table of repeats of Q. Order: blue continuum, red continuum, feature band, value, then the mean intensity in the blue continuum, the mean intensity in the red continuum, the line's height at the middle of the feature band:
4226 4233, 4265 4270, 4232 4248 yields -1.2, 5.17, 5.35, 5.22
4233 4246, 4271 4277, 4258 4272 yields -1.0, 5.66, 4.59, 4.87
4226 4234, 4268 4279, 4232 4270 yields -2.7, 5.21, 4.86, 5.04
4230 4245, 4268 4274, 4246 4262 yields -0.2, 5.66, 4.65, 5.17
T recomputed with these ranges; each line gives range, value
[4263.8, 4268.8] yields 5.56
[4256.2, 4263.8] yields 5.21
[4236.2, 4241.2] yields 6.09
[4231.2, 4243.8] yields 5.71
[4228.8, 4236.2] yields 5.67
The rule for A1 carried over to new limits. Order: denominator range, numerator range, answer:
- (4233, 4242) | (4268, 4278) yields 0.81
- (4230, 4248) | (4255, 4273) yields 0.92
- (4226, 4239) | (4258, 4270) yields 0.96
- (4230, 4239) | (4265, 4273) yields 0.86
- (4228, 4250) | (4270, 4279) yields 0.87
